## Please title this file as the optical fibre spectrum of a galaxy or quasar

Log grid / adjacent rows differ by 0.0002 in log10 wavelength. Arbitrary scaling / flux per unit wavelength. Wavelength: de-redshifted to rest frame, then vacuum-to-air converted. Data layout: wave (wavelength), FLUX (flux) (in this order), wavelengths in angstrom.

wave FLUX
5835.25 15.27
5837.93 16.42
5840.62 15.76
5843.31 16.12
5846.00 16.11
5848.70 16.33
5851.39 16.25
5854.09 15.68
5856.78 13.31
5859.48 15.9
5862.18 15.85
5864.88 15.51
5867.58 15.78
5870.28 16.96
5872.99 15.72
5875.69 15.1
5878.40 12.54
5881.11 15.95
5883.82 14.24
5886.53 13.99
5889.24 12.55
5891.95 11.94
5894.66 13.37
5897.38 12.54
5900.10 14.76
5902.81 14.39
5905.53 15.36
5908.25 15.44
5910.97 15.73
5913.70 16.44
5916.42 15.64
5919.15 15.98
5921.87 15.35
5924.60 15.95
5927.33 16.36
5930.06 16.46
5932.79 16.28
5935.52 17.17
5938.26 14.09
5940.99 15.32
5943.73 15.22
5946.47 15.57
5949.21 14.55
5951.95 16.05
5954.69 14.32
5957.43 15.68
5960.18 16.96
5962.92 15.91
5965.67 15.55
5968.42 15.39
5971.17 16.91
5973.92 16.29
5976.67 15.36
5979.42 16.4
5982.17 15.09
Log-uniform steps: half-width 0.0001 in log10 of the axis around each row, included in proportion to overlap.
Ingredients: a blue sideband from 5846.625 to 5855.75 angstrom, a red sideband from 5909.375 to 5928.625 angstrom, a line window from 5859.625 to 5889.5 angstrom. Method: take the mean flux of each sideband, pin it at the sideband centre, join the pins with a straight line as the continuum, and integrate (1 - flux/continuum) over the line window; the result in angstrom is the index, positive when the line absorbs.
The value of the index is 1.7 angstrom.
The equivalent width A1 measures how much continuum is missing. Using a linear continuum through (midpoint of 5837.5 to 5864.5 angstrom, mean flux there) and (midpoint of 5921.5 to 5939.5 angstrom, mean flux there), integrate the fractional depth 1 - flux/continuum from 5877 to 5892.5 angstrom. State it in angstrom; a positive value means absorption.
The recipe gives 2.2 angstrom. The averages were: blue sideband 15.7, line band 13.6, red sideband 16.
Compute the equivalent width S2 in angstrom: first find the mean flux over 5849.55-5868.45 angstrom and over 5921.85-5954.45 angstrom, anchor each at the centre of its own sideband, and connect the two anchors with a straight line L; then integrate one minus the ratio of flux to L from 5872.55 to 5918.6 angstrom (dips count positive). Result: 3.3 angstrom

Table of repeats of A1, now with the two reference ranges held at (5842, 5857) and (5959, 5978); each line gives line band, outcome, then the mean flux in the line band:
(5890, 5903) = 2.15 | 13.3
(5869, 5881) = 0.53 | 15.2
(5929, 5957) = 0.87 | 15.5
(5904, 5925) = 0.29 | 15.7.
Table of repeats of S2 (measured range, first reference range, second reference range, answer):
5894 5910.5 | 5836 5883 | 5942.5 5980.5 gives 1.3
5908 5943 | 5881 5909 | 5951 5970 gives -2.6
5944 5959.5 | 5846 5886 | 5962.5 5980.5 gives 0.5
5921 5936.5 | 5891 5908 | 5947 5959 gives -1.8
